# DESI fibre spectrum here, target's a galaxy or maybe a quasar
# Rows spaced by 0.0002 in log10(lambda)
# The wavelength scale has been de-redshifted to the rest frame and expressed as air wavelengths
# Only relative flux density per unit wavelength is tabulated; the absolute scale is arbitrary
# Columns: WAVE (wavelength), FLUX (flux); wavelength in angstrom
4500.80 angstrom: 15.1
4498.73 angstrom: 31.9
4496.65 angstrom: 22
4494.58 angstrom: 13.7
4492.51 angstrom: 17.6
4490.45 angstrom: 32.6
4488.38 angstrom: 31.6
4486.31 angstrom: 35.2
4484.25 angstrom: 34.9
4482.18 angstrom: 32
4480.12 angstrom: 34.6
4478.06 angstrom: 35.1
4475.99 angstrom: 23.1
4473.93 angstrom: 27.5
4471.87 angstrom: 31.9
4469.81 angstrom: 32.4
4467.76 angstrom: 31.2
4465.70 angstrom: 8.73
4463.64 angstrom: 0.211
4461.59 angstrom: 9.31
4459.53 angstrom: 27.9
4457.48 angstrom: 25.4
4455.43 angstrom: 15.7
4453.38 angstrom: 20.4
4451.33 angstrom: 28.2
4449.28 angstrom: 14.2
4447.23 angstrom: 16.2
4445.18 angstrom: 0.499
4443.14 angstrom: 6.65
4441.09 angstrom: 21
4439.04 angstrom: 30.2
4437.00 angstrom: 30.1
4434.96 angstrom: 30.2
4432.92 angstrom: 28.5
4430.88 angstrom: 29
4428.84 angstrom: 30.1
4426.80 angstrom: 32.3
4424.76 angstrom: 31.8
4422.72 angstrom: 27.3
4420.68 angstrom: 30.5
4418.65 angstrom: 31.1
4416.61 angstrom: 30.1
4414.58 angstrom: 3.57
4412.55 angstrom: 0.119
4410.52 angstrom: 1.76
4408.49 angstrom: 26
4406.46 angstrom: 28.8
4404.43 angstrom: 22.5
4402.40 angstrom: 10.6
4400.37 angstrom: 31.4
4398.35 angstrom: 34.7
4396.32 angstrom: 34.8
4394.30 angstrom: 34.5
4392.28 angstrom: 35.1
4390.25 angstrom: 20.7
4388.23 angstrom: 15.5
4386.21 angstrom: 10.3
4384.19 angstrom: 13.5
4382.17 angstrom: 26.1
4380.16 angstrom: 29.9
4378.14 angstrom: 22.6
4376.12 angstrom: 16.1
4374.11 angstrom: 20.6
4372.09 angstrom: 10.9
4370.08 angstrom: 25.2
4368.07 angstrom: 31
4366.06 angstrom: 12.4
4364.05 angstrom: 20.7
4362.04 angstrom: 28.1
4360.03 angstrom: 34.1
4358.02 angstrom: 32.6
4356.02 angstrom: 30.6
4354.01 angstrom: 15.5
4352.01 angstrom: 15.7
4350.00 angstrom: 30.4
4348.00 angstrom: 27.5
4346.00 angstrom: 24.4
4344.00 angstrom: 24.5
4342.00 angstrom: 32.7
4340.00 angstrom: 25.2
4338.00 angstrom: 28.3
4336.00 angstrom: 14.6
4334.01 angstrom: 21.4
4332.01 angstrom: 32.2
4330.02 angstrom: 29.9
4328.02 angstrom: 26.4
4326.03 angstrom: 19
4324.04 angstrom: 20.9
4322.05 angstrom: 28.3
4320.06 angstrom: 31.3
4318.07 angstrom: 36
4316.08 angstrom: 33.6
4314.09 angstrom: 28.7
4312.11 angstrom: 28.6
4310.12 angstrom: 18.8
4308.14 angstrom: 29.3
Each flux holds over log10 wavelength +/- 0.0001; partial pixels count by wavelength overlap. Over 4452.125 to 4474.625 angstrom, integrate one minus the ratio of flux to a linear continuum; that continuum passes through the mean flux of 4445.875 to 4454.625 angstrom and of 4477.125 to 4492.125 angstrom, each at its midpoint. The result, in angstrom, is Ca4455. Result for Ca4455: 3.2 angstrom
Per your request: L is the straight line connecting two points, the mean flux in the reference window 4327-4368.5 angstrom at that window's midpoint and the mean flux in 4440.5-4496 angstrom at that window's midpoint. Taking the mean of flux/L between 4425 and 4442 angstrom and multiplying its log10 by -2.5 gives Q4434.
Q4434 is -0.24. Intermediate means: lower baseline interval 25.5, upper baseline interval 22.5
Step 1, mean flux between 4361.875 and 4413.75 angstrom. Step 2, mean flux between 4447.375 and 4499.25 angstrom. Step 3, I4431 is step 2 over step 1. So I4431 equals 1.1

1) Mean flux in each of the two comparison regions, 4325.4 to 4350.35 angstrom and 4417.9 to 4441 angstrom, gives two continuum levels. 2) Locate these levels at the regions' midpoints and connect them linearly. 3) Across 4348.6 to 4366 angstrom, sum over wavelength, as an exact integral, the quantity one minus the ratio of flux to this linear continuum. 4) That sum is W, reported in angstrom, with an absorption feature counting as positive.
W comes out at 0.9 angstrom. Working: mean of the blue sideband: 25.9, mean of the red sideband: 29.7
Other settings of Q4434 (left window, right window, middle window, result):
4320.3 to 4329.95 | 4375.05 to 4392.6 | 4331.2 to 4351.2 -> -0.10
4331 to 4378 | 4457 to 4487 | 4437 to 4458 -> 0.36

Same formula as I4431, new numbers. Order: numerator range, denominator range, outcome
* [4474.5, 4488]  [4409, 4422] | 1.92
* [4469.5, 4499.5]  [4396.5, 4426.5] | 1.27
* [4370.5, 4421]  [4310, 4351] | 0.80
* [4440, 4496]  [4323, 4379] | 0.94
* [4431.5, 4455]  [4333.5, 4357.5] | 0.84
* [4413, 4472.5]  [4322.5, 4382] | 0.92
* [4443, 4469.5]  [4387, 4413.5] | 0.73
